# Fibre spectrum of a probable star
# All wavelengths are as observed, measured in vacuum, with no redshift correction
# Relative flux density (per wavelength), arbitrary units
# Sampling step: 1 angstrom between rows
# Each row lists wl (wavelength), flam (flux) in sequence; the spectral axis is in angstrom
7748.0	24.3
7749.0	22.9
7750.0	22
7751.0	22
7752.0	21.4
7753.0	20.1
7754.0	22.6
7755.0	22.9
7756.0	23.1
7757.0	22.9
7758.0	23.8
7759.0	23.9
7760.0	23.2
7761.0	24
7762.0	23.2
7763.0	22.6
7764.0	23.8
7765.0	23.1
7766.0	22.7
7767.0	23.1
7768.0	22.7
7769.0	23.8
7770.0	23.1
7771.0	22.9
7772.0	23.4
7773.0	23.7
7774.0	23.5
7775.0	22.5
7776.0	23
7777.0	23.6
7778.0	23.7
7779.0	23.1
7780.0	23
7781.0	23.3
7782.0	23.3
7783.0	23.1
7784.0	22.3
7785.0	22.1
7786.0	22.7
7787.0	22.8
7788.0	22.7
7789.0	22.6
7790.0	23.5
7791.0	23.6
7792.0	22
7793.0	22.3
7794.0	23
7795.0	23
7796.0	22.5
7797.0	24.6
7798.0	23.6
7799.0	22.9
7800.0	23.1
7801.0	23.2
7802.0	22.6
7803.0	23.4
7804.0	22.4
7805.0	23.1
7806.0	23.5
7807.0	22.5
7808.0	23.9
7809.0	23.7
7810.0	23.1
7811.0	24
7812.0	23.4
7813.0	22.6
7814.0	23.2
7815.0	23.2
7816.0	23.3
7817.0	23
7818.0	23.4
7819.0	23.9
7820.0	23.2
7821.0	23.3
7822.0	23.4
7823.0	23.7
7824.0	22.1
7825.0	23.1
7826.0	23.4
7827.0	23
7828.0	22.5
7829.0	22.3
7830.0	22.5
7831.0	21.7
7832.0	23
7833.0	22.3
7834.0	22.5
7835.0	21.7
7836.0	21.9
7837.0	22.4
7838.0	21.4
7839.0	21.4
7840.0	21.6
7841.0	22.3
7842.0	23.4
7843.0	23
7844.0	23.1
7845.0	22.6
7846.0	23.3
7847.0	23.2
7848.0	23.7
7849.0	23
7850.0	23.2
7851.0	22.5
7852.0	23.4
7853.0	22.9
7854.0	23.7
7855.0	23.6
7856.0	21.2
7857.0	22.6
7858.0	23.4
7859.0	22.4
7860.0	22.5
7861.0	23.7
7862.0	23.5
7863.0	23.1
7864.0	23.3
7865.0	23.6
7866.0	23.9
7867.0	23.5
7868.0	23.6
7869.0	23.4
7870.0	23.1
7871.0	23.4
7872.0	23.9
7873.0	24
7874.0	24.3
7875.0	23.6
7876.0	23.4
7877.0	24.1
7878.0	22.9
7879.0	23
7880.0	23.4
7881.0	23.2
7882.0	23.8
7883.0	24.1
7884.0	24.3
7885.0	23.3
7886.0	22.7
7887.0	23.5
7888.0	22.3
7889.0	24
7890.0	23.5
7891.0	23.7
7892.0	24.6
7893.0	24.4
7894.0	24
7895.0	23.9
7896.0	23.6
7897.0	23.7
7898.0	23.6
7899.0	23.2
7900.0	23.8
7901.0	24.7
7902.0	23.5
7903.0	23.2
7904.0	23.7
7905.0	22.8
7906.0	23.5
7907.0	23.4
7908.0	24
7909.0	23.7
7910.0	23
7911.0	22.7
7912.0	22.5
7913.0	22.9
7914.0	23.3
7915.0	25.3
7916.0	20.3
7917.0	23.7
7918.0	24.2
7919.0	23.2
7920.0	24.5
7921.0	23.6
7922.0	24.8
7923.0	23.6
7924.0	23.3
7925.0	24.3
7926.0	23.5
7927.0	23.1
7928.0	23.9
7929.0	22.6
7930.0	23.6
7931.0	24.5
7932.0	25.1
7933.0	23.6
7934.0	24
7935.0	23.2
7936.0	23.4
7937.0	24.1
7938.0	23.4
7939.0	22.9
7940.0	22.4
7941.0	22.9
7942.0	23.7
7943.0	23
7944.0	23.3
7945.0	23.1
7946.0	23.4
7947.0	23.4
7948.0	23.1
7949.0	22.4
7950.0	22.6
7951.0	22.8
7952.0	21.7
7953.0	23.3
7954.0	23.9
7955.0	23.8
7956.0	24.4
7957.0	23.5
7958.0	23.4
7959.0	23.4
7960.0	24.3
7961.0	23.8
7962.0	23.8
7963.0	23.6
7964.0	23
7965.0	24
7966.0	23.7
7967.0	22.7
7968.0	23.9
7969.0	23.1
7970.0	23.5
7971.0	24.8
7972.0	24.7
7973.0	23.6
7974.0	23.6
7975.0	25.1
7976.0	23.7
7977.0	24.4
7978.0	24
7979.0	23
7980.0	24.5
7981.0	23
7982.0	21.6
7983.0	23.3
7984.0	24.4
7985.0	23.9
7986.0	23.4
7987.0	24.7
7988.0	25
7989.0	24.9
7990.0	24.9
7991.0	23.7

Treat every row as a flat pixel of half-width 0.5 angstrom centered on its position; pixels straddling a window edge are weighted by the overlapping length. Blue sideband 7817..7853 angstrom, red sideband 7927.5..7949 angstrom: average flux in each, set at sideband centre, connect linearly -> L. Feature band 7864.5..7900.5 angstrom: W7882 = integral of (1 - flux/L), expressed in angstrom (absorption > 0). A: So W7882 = -0.86 angstrom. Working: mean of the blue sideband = 22.8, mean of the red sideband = 23.4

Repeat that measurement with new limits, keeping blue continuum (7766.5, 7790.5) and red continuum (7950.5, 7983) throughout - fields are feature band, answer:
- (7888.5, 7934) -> -0.4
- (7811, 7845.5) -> 0.7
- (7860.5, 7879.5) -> -0.2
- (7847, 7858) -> 0.1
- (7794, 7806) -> 0.0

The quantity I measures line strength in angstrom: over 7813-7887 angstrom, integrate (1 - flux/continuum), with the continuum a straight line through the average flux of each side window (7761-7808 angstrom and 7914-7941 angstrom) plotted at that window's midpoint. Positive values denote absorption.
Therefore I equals 0.8 angstrom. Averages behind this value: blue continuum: 23.1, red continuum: 23.6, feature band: 23.1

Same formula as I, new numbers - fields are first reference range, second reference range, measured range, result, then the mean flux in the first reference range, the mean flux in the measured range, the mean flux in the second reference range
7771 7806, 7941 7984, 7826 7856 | 0.7 angstrom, 23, 22.6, 23.5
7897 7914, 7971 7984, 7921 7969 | 0.3 angstrom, 23.4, 23.5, 23.8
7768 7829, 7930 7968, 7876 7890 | -0.1 angstrom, 23.1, 23.4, 23.4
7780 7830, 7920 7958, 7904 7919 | 0.1 angstrom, 23.1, 23.2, 23.5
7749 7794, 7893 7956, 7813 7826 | -0.1 angstrom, 22.9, 23.2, 23.5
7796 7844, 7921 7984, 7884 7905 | -0.3 angstrom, 22.9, 23.6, 23.5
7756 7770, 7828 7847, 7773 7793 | 0.1 angstrom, 23.3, 23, 22.4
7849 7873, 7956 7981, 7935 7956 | 0.4 angstrom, 23.2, 23.2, 23.8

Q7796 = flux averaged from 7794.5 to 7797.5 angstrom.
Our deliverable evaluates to 23.4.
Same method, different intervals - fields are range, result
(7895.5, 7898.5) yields 23.6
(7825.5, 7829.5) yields 22.8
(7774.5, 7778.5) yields 23.2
